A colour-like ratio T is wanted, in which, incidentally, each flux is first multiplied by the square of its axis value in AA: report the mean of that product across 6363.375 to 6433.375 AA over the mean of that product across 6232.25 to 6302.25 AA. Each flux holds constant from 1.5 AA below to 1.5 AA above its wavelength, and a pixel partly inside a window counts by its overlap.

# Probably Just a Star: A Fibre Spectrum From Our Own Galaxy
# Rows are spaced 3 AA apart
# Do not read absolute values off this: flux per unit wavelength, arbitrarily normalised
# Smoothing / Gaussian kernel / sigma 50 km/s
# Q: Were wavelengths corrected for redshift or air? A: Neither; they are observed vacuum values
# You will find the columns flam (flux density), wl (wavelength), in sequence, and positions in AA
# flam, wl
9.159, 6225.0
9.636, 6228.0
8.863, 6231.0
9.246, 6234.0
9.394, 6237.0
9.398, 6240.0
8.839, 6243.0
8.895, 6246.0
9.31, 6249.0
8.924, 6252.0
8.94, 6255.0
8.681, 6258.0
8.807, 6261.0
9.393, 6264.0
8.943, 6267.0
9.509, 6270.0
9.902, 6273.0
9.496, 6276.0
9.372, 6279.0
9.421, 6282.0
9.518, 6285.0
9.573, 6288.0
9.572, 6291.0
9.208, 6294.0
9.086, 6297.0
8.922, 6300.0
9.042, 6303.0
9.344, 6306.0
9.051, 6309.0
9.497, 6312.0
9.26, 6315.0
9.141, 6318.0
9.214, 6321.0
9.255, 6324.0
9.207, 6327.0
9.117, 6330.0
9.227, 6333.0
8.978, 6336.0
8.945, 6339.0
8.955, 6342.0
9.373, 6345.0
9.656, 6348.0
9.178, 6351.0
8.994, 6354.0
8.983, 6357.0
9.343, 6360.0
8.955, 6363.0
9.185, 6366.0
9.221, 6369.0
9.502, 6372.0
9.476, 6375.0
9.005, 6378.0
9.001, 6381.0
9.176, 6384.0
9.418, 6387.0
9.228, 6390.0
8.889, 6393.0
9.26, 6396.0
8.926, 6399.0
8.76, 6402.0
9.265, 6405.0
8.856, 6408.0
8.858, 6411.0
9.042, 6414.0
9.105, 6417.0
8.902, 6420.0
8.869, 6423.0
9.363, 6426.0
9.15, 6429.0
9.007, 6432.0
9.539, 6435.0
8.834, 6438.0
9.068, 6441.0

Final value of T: 1.0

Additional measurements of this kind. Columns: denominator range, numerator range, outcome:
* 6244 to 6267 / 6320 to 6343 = 1.04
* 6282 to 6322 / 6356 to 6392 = 1.02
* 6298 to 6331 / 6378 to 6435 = 1.02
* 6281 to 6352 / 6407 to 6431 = 1.01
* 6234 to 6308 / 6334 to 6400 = 1.02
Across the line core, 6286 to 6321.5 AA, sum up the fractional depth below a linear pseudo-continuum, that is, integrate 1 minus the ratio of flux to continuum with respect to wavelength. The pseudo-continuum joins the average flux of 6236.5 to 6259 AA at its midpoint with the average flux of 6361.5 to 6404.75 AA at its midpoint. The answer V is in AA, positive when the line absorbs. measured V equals -0.6 AA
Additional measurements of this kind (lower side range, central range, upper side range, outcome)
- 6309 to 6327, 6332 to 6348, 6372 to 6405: 0.1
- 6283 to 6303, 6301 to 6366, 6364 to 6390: 0.7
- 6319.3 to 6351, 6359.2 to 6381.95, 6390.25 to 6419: -0.3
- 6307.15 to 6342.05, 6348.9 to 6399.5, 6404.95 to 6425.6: -0.6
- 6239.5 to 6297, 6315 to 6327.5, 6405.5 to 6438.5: 0.0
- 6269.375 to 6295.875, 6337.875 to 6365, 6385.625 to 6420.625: 0.2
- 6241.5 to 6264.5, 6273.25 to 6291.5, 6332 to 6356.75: -1.0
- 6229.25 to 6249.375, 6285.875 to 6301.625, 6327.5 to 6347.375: -0.3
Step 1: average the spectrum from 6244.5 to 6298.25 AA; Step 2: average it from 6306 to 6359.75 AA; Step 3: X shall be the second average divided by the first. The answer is 1.0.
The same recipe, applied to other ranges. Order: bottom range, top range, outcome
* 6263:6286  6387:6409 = 0.96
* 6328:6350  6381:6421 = 0.99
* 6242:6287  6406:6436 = 0.98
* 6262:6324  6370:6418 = 0.98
